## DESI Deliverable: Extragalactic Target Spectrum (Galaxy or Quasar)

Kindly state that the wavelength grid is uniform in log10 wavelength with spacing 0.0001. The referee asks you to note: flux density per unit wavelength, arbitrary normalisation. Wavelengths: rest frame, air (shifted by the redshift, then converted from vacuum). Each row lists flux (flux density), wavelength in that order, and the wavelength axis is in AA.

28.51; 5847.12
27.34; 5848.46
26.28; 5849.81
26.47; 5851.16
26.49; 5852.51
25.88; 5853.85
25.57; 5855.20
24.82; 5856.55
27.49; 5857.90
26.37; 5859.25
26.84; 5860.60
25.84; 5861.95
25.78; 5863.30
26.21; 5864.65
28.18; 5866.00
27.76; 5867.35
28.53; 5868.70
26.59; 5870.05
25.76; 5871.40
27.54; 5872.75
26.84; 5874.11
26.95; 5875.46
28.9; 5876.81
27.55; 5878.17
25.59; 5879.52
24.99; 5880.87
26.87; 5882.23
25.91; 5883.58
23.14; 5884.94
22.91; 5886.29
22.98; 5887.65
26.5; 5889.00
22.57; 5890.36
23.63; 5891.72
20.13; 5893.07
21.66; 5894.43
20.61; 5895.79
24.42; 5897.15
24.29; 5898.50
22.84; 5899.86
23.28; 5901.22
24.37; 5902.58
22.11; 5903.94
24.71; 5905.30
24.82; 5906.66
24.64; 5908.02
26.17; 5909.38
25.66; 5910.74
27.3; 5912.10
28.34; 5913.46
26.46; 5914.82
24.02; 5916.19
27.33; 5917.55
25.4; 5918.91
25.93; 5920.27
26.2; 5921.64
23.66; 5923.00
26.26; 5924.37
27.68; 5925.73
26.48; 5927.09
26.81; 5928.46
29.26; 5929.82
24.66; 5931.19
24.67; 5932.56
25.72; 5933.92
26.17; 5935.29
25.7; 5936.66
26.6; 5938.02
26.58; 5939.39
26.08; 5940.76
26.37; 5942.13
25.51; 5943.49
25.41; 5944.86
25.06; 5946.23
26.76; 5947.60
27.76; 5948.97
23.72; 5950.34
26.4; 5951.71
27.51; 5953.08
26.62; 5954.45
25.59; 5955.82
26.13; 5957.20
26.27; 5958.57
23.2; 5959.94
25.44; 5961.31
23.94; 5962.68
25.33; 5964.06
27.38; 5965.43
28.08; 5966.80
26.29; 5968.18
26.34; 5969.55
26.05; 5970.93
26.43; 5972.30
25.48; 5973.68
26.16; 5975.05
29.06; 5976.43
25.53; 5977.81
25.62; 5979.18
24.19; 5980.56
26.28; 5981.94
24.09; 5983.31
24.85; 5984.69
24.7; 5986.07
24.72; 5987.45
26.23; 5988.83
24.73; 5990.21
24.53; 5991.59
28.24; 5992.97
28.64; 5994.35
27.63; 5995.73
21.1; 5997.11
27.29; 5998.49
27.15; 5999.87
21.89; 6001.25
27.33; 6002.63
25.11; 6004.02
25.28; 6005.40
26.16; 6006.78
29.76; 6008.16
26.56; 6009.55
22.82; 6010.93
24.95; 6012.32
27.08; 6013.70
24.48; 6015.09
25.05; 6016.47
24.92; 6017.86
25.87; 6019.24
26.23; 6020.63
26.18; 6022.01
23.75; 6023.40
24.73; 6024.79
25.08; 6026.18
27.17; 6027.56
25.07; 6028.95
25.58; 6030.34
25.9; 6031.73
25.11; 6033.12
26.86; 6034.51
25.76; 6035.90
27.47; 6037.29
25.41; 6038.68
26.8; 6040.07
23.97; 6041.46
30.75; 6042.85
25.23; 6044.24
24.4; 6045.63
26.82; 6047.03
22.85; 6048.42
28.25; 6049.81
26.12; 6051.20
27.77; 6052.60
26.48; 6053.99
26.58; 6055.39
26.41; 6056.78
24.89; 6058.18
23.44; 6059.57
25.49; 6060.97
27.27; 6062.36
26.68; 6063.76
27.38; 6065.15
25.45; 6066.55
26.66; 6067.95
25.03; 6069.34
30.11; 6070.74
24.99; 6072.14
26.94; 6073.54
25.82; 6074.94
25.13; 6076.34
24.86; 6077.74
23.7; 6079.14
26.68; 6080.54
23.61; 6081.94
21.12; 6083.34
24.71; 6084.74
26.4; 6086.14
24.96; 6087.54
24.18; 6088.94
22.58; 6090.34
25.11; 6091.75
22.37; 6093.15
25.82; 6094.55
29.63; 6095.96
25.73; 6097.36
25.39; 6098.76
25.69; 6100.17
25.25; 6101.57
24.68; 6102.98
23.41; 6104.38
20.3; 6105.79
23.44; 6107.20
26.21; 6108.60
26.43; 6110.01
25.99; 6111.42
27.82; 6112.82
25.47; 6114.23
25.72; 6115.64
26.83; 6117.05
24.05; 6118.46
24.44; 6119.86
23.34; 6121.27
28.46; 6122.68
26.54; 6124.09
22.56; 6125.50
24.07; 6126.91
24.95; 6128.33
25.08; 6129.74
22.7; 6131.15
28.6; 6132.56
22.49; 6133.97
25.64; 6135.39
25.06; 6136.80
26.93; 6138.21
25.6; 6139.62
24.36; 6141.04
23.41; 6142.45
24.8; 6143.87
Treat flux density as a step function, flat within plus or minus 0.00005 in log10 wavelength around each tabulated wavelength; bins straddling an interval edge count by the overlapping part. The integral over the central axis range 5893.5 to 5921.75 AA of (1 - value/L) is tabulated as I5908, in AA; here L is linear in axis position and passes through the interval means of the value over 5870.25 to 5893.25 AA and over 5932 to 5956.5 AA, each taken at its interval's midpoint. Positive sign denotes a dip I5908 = 1.01 AA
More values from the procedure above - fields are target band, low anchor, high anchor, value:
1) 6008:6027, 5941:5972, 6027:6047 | 0.48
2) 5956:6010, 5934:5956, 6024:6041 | 0.29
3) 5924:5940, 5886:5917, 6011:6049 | -1.24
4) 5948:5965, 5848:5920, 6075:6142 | -0.27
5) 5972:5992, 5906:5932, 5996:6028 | 0.16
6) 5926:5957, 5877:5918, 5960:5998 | -1.18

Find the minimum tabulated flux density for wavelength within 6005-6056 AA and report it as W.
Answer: 22.82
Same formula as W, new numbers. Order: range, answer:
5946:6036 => 21.1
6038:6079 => 22.85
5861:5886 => 23.14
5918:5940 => 23.66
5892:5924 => 20.13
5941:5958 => 23.72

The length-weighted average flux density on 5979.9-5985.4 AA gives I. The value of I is 24.9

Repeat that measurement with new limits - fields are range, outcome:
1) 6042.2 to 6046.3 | 26.8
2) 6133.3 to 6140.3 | 25.2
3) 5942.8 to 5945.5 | 25.5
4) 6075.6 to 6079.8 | 24.6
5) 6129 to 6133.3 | 25.5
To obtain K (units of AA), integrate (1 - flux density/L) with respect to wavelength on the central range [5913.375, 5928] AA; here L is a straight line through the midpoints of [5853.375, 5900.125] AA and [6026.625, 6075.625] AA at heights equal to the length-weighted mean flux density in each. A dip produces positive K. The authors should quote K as -0.3 AA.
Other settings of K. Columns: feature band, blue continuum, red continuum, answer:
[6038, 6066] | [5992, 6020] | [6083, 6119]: -0.8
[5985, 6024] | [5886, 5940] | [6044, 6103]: -0.5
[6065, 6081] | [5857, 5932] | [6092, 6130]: -0.5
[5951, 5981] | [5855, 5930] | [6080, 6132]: -0.9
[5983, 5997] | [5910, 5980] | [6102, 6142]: 0.1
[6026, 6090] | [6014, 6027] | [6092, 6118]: -1.3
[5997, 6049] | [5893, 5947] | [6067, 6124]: -0.9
